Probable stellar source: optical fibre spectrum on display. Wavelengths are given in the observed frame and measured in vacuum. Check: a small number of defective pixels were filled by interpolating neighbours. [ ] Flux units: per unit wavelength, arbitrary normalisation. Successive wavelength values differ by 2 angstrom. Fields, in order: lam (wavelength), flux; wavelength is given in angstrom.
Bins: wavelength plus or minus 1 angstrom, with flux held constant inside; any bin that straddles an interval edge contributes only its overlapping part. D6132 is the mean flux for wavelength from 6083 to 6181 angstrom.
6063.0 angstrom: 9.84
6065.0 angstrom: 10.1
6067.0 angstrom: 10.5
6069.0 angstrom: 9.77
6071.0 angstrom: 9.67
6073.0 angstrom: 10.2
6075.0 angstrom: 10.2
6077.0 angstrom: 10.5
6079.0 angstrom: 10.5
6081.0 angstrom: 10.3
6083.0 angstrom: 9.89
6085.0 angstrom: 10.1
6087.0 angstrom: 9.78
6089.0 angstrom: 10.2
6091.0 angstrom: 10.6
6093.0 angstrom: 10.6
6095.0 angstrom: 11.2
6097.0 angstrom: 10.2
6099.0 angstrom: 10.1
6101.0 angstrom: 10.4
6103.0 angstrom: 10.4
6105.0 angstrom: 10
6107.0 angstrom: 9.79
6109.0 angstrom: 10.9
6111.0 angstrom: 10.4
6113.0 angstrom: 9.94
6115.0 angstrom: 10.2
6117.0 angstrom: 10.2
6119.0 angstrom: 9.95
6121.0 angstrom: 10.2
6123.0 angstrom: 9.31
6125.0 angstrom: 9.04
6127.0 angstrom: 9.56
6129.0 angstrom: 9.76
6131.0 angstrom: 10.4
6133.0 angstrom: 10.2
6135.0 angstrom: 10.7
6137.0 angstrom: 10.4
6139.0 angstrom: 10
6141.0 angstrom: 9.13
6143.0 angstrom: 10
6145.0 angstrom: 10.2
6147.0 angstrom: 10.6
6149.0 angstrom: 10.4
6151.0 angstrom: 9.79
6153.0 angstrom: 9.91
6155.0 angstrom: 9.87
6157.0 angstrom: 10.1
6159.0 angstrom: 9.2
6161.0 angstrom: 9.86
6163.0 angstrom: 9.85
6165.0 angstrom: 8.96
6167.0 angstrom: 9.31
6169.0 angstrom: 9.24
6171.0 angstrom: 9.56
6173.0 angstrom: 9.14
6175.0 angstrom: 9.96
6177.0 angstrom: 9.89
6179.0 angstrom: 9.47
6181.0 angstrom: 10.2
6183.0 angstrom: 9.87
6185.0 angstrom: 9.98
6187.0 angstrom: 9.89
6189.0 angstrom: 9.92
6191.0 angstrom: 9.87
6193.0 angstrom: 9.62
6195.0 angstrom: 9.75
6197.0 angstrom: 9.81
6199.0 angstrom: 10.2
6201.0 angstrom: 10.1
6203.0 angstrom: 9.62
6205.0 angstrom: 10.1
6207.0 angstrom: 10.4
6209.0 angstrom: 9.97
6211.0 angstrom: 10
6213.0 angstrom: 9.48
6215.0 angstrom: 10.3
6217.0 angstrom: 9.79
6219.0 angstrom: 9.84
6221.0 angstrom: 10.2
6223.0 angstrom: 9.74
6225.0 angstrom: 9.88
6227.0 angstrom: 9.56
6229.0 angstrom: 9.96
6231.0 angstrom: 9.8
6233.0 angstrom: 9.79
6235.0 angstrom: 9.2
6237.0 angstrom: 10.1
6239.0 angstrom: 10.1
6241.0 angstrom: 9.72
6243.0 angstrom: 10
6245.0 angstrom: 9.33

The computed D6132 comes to 9.98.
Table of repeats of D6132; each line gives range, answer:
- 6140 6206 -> 9.8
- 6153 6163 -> 9.78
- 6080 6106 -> 10.3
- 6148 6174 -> 9.63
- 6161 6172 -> 9.43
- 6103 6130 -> 9.96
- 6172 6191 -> 9.82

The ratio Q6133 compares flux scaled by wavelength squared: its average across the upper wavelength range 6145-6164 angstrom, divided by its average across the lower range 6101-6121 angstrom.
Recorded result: 0.99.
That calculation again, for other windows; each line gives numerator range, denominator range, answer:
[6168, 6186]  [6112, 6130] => 1.01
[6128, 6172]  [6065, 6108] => 0.99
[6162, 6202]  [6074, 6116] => 0.97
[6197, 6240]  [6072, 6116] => 1.00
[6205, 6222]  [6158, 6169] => 1.08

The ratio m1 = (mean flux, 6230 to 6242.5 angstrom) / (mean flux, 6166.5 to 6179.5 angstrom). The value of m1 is 1.0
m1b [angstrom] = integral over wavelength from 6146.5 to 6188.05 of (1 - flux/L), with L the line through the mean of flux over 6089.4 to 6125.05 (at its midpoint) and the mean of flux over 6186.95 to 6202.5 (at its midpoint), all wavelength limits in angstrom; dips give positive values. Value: 1.0 angstrom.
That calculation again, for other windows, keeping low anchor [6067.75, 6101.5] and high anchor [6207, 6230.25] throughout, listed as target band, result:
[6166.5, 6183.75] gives 0.7 angstrom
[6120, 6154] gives 0.5 angstrom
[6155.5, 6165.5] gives 0.4 angstrom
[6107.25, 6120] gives -0.1 angstrom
